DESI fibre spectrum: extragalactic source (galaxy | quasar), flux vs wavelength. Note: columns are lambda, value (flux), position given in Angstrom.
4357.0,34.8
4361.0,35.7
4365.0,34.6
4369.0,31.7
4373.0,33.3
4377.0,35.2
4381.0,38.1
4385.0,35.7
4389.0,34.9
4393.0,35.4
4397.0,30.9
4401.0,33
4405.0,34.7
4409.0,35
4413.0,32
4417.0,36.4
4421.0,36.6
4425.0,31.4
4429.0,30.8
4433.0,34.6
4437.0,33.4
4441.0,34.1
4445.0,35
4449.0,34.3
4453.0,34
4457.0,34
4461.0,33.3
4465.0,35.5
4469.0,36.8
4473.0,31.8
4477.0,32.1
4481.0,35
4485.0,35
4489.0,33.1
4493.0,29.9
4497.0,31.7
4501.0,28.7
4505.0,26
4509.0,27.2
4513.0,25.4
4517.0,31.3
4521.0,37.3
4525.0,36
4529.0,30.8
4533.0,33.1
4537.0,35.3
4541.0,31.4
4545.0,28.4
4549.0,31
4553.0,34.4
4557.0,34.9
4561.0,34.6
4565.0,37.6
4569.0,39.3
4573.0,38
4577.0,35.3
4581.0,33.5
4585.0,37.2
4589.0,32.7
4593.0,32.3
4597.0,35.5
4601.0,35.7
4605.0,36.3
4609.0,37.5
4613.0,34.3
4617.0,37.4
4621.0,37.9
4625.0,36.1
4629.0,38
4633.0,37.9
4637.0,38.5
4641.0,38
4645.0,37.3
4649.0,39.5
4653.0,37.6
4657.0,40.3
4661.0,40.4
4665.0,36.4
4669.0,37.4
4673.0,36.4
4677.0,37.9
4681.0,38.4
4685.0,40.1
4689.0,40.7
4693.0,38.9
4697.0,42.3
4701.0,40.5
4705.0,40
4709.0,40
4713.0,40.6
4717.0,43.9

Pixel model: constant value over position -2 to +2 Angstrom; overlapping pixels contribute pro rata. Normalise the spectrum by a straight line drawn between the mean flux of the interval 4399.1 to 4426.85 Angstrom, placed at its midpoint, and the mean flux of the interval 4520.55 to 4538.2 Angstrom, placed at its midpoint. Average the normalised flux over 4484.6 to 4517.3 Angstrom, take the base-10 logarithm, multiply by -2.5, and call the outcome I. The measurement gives 0.161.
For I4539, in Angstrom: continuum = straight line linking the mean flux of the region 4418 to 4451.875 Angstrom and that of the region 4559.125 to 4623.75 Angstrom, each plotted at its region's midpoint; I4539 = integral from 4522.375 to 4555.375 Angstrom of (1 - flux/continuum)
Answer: 2.4 Angstrom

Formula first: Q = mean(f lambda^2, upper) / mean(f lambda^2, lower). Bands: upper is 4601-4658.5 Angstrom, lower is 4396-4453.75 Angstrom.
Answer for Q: 1.22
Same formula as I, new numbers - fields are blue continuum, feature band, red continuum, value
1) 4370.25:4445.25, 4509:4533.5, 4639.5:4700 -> 0.14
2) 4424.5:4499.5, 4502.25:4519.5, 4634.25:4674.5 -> 0.24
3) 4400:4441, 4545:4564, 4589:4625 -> 0.06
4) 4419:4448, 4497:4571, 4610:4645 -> 0.10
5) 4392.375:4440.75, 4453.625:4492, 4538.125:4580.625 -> 0.00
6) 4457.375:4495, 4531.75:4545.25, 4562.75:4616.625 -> 0.08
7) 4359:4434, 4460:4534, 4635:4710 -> 0.12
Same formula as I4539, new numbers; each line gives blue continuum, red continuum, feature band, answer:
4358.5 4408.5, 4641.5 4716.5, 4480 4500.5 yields 2.1 Angstrom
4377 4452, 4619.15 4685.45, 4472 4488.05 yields 0.8 Angstrom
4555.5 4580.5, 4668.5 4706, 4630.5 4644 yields 0.0 Angstrom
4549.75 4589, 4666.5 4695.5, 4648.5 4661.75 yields -0.5 Angstrom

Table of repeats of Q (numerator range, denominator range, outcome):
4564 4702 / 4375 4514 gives 1.23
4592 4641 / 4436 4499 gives 1.16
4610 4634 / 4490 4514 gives 1.37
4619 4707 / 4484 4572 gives 1.26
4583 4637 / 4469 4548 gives 1.19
